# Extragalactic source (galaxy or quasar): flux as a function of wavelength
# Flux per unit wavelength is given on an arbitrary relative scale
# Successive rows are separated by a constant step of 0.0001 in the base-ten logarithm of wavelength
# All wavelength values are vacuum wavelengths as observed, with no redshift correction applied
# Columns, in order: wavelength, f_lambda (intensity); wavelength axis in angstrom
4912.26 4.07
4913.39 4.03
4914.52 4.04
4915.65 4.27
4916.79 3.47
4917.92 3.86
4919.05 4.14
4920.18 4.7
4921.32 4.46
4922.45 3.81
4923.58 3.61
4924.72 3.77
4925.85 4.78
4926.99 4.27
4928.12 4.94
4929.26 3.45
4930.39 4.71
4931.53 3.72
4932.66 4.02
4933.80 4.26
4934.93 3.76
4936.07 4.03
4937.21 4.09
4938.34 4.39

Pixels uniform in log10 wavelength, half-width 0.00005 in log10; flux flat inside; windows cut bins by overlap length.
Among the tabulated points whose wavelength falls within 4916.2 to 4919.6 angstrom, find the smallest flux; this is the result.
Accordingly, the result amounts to 3.47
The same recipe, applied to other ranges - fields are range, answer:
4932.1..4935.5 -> 3.76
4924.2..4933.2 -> 3.45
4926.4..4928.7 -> 4.27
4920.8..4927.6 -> 3.61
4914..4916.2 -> 4.04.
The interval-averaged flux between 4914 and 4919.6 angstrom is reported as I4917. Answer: 3.95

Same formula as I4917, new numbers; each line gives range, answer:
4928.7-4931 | 4.08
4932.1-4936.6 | 4.02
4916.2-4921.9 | 4.12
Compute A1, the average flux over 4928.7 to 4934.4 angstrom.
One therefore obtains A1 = 4.04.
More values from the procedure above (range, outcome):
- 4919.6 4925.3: 4.07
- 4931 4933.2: 3.88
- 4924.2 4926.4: 4.29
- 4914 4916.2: 4.16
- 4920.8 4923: 4.14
